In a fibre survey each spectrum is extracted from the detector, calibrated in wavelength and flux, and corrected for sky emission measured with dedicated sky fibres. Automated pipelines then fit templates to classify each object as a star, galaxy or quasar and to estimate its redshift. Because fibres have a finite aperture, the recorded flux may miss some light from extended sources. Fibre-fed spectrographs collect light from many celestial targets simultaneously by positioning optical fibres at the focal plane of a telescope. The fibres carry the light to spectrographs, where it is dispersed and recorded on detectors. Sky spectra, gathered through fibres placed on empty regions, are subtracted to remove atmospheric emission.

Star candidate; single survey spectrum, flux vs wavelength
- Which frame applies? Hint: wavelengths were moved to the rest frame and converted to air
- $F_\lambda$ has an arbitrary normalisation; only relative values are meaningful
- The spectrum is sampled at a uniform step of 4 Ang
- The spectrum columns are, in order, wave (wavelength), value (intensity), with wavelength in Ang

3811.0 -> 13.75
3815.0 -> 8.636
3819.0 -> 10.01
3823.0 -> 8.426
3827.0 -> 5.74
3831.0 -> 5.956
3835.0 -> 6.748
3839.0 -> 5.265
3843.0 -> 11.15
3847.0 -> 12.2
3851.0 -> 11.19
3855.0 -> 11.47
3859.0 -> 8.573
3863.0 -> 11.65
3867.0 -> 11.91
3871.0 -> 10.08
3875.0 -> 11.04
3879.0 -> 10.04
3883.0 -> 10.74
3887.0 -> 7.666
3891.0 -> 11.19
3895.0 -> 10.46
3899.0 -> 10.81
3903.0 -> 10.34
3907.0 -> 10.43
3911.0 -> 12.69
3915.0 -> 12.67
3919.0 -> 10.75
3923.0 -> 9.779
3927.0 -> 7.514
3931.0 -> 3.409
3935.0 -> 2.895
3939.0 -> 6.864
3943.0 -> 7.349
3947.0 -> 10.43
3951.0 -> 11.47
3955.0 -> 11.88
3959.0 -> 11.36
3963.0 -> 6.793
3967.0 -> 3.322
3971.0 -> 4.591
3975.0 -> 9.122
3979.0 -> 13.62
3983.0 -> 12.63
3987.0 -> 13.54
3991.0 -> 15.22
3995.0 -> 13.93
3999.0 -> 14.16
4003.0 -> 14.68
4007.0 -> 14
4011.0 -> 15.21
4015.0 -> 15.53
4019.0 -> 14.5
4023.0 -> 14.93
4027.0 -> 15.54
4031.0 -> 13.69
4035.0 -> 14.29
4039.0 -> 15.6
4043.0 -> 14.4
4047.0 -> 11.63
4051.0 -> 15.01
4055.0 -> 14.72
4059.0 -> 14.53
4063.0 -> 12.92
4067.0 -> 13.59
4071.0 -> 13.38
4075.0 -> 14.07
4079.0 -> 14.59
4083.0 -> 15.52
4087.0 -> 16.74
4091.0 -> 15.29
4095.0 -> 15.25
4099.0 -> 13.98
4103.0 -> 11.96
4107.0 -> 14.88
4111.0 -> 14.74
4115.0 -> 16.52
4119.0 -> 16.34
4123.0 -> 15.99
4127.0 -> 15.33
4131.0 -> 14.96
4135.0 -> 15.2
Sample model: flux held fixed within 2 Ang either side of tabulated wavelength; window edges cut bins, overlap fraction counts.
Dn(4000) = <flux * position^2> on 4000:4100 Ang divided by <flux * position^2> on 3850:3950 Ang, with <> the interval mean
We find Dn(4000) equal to 1.6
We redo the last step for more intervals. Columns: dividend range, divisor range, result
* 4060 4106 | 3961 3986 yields 1.76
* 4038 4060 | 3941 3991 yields 1.50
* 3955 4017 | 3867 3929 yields 1.19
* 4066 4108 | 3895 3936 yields 1.69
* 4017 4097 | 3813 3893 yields 1.69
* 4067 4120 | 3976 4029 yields 1.08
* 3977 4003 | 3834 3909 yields 1.45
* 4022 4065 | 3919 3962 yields 1.79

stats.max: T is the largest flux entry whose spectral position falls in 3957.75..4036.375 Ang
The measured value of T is 15.54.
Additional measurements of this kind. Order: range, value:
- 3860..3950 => 12.69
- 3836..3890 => 12.2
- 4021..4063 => 15.6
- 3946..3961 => 11.88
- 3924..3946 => 7.514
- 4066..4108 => 16.74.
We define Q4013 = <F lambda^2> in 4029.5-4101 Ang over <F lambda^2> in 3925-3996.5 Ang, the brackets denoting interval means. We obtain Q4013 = 1.65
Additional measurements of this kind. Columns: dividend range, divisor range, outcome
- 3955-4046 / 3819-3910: 1.40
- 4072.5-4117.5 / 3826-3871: 1.79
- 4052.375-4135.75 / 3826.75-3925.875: 1.63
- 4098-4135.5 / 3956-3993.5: 1.59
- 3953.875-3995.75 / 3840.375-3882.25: 1.02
